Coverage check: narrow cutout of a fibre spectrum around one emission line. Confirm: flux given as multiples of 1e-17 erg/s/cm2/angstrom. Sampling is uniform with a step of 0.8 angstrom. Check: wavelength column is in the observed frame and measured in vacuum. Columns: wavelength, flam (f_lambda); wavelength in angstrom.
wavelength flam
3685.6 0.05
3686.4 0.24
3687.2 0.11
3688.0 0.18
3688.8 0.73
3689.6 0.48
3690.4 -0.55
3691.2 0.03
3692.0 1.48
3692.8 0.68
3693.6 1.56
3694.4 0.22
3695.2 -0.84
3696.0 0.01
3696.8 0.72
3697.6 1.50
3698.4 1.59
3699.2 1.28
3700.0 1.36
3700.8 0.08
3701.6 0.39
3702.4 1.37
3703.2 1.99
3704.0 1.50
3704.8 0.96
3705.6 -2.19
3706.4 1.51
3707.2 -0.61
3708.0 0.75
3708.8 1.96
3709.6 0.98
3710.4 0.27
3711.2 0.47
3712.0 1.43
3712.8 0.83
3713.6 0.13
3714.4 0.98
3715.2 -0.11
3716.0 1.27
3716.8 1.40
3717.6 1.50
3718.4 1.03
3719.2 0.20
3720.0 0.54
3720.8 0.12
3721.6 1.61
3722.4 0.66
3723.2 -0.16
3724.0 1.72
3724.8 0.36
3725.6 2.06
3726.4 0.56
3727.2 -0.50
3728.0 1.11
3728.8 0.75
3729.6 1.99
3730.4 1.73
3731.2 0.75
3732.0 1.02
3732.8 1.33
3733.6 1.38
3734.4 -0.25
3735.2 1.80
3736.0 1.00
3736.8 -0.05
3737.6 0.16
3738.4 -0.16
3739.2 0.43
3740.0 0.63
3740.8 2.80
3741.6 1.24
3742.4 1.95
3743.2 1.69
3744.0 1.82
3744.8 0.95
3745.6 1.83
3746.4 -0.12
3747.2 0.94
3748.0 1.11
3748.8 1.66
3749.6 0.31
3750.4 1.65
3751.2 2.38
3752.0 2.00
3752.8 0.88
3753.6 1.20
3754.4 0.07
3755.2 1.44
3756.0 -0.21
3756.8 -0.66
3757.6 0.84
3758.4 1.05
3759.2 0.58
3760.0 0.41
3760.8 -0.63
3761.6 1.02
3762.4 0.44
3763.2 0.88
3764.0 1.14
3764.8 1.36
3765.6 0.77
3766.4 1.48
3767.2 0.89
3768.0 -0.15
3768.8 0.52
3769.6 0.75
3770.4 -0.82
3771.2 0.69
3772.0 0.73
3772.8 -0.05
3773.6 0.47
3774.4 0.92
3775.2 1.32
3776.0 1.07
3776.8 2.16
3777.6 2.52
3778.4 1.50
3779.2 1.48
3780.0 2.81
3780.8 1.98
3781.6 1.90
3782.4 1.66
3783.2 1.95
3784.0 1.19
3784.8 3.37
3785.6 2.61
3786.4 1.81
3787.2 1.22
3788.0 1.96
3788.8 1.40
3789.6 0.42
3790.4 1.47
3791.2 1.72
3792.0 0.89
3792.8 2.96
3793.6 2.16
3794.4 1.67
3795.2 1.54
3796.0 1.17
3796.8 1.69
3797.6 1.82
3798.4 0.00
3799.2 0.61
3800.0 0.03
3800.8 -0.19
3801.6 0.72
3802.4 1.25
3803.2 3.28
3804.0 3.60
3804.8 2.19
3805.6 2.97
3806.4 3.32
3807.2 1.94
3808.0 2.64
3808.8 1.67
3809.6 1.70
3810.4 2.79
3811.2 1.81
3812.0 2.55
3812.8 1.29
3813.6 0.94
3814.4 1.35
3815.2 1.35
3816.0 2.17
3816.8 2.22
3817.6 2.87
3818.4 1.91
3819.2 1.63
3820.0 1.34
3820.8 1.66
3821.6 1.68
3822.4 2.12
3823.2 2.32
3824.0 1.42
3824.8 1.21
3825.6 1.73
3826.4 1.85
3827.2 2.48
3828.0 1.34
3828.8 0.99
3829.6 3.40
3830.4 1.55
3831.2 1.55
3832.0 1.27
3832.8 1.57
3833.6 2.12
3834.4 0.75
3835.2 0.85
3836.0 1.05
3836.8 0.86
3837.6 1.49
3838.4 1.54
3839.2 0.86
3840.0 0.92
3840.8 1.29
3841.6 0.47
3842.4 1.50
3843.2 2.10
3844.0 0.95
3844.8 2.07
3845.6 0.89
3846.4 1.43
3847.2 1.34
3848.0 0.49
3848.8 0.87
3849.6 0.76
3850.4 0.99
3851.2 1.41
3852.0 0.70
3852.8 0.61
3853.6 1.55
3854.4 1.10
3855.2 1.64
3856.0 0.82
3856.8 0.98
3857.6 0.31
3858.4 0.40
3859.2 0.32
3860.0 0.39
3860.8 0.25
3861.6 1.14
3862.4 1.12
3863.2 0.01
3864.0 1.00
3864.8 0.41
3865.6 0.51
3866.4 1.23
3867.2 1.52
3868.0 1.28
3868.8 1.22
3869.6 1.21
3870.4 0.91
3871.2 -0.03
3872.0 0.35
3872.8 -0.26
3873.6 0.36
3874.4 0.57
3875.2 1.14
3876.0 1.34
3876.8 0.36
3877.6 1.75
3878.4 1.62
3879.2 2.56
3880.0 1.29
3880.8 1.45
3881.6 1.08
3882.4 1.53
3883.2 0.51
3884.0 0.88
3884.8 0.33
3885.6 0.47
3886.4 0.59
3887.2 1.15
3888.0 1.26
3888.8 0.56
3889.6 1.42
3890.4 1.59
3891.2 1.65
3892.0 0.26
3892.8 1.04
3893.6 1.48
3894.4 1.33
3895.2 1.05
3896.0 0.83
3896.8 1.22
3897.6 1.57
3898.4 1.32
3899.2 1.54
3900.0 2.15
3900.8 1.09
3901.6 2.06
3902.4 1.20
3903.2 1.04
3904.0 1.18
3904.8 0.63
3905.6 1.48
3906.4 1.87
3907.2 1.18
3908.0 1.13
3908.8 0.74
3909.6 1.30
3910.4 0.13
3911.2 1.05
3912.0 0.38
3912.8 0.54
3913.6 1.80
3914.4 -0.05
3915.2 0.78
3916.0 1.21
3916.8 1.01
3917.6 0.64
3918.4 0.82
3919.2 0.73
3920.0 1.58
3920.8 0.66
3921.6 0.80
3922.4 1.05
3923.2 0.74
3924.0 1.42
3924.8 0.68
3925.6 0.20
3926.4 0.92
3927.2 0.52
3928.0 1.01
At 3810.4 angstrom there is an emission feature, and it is Lyman alpha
